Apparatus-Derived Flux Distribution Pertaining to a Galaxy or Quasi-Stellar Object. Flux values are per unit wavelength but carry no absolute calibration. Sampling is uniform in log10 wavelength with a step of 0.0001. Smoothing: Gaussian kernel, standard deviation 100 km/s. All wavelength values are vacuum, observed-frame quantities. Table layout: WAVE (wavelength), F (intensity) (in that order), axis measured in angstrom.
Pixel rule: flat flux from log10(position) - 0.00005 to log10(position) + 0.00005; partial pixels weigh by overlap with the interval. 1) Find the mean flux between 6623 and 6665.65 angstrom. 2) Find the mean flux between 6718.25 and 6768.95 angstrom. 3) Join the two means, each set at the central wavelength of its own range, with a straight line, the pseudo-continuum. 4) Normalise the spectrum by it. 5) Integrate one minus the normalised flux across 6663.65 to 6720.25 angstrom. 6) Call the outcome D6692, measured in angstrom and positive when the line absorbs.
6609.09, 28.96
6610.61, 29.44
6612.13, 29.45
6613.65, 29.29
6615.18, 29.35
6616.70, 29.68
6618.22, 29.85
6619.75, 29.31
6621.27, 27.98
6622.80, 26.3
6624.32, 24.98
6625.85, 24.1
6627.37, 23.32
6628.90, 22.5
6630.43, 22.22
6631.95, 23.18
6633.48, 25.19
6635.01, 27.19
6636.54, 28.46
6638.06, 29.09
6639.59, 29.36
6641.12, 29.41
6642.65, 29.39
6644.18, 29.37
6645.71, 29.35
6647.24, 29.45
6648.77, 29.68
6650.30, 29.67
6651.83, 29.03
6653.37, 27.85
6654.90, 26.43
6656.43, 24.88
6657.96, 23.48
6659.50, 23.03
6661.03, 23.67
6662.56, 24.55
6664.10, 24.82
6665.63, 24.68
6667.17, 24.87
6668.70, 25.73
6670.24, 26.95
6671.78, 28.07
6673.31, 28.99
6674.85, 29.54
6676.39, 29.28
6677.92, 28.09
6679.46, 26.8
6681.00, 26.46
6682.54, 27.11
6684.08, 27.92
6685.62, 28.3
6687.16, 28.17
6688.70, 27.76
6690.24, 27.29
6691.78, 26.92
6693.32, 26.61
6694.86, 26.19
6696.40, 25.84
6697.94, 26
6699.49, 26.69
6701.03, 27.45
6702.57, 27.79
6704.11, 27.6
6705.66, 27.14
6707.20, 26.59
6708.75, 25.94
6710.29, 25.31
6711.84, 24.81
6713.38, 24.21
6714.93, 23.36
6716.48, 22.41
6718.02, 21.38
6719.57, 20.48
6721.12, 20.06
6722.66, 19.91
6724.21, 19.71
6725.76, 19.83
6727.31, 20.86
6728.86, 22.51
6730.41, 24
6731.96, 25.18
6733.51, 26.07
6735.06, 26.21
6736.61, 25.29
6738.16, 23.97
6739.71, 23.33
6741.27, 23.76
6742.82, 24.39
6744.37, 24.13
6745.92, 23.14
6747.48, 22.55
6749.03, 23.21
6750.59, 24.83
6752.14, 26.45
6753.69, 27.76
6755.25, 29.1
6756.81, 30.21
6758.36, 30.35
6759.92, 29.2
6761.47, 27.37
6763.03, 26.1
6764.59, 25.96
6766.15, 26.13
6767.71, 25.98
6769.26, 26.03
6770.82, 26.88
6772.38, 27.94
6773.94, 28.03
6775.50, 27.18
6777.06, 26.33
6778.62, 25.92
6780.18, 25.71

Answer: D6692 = -1.7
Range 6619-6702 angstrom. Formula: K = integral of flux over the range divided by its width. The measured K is 26.8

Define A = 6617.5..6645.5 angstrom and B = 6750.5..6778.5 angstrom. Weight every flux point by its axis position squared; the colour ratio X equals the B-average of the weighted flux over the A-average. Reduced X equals 1.1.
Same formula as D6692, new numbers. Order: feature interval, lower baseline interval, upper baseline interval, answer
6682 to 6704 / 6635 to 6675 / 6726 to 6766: -0.6 angstrom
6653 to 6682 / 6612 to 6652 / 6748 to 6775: 1.3 angstrom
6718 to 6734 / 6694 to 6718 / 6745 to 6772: 2.6 angstrom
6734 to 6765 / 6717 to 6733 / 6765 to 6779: -2.1 angstrom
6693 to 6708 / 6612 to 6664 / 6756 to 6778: 0.2 angstrom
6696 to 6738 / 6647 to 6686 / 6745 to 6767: 4.0 angstrom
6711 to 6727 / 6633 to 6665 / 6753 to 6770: 3.4 angstrom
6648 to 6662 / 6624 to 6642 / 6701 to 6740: -0.6 angstrom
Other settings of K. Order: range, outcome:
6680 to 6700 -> 27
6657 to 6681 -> 26.2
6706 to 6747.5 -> 23.4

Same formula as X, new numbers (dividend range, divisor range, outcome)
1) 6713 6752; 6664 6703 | 0.86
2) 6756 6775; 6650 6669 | 1.11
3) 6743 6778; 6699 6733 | 1.13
